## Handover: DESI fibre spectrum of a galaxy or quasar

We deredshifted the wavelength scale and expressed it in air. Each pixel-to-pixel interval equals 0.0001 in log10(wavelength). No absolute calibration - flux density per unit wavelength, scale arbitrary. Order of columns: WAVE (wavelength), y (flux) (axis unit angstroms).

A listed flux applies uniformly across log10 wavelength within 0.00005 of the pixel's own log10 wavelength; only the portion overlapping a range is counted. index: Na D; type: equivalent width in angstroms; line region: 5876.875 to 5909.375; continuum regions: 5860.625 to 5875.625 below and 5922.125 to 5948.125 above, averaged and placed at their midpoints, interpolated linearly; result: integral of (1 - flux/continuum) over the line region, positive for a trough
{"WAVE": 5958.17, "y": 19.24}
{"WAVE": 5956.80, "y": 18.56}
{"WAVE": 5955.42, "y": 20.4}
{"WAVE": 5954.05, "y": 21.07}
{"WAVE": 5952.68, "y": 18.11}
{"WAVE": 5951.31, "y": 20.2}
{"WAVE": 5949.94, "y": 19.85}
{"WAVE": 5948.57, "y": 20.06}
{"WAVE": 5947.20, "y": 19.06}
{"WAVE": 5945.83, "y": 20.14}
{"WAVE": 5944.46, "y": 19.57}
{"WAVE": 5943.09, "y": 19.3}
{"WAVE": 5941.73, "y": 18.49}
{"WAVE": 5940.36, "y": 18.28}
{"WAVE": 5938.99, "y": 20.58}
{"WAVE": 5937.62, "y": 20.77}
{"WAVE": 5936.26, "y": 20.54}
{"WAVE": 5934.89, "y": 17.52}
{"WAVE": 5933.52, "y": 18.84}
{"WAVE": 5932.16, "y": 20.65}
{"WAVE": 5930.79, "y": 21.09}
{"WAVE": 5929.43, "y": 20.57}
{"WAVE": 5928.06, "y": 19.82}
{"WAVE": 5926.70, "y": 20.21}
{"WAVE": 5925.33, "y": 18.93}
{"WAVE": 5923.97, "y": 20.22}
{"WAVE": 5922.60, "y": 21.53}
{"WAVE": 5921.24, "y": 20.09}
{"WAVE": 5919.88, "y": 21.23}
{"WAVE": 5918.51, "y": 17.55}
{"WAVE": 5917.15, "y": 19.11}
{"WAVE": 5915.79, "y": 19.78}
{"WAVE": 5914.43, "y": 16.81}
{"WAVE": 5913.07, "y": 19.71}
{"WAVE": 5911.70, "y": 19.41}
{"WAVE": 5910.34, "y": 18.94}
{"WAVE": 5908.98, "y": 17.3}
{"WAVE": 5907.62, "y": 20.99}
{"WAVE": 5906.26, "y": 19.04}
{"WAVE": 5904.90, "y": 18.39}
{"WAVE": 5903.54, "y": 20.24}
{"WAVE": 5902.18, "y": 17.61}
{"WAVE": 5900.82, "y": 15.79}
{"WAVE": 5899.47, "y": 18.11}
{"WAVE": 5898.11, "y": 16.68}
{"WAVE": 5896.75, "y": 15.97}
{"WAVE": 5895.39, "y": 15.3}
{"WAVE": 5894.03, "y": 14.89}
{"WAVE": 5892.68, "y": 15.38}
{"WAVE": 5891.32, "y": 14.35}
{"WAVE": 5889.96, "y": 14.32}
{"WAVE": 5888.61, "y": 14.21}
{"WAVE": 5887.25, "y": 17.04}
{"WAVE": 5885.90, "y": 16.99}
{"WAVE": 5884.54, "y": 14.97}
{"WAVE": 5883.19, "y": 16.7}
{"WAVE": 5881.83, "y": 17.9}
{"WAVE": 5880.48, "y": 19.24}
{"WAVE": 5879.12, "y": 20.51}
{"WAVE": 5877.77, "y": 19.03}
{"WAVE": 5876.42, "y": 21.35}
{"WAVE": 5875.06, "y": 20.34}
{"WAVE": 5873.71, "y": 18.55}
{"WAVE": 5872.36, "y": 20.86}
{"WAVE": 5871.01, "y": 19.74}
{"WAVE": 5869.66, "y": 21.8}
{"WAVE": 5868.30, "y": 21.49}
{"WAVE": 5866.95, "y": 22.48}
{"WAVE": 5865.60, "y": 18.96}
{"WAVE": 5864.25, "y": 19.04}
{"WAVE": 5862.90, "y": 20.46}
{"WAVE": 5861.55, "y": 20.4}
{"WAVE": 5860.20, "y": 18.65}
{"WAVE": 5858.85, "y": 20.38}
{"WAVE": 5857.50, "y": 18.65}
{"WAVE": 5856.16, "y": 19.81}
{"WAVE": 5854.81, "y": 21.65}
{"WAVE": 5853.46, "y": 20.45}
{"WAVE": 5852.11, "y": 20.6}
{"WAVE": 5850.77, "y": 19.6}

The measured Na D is 4.8 angstroms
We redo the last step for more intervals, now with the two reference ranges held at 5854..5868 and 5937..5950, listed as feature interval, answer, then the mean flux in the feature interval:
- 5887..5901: 3.0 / 15.6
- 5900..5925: 0.9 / 19.1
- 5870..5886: 0.8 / 19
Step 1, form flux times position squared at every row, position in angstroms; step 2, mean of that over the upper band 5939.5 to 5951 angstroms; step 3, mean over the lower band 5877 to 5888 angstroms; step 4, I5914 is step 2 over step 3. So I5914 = 1.1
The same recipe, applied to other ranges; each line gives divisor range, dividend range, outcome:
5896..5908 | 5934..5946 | 1.09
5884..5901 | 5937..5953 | 1.27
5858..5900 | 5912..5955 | 1.10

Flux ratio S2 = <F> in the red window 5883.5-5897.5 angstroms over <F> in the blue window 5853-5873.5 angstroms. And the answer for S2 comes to 0.76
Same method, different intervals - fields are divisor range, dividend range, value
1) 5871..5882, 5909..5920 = 0.95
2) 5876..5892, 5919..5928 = 1.18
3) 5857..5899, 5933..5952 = 1.07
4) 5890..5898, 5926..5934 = 1.33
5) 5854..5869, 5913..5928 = 0.97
